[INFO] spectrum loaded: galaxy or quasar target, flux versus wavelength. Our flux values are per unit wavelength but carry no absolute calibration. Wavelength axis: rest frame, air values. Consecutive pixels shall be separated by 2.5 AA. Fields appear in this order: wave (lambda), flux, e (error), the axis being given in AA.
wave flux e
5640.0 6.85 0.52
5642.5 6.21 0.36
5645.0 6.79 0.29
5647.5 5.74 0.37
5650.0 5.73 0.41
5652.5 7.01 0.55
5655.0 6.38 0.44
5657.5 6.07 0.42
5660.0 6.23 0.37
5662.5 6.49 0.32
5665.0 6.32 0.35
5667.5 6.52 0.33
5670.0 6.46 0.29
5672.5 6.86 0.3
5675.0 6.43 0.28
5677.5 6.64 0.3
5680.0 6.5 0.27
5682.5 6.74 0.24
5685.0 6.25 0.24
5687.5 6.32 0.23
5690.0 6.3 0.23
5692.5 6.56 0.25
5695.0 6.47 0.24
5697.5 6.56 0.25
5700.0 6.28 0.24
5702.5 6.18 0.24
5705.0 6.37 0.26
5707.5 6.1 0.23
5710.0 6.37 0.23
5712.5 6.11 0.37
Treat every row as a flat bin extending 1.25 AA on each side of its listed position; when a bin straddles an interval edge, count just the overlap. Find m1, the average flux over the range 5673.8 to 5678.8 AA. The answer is 6.54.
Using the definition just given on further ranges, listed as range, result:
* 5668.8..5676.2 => 6.59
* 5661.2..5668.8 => 6.44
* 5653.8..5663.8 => 6.29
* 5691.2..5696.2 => 6.51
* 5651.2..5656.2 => 6.69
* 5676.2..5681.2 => 6.57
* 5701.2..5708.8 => 6.22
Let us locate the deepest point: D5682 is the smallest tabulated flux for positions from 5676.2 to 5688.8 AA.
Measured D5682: 6.25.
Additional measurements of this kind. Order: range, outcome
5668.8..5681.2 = 6.43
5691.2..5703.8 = 6.18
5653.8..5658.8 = 6.07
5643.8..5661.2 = 5.73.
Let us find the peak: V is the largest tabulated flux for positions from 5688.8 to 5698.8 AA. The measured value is 6.56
